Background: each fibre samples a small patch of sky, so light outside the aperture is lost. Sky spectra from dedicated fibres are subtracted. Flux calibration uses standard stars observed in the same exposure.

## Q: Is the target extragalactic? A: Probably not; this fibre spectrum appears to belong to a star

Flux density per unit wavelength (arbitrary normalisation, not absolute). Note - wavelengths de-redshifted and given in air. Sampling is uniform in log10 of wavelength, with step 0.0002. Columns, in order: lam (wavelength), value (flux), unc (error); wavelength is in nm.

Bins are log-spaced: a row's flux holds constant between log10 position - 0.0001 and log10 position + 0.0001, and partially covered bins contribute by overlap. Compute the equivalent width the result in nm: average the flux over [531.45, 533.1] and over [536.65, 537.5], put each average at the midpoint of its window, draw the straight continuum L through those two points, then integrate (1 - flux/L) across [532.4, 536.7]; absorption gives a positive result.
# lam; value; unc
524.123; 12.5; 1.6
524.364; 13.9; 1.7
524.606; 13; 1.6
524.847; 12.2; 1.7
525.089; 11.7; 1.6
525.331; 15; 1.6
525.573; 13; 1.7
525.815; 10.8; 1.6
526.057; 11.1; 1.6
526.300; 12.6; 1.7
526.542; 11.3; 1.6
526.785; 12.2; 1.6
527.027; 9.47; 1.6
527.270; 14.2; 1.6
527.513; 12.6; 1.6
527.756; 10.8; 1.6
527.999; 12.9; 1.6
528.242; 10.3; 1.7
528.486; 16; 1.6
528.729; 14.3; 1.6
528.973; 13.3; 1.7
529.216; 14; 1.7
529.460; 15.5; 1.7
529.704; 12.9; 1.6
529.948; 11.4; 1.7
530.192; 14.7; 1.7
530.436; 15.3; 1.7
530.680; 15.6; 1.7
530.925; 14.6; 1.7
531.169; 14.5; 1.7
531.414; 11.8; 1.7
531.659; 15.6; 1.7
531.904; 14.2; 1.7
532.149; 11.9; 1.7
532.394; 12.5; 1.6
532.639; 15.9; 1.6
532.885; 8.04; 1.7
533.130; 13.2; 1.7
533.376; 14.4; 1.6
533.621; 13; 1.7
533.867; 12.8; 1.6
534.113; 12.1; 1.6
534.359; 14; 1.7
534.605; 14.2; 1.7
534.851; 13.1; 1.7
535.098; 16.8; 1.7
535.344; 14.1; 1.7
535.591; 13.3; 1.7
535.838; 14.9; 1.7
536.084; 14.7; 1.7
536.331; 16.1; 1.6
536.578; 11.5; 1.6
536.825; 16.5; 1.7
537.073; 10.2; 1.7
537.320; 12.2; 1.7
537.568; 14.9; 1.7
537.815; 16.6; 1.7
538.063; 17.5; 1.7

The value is -0.214 nm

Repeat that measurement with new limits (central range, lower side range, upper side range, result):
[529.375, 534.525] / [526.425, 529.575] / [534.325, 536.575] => 0.06 nm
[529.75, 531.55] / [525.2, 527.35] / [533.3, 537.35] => -0.14 nm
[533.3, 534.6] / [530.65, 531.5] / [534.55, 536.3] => 0.10 nm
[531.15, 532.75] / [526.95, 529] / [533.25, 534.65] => -0.07 nm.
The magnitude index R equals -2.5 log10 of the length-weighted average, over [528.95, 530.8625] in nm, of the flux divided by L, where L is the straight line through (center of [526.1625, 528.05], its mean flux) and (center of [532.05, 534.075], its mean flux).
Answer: -0.15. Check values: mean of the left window 12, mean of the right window 12.7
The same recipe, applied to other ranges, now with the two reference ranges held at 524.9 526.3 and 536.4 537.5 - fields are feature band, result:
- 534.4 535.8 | -0.12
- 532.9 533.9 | -0.01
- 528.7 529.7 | -0.13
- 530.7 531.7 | -0.13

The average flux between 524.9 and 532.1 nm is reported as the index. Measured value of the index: 13.1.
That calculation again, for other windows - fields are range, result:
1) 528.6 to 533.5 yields 13.7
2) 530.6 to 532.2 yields 14.1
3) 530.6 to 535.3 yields 13.6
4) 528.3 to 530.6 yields 14.1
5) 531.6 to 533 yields 12.9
